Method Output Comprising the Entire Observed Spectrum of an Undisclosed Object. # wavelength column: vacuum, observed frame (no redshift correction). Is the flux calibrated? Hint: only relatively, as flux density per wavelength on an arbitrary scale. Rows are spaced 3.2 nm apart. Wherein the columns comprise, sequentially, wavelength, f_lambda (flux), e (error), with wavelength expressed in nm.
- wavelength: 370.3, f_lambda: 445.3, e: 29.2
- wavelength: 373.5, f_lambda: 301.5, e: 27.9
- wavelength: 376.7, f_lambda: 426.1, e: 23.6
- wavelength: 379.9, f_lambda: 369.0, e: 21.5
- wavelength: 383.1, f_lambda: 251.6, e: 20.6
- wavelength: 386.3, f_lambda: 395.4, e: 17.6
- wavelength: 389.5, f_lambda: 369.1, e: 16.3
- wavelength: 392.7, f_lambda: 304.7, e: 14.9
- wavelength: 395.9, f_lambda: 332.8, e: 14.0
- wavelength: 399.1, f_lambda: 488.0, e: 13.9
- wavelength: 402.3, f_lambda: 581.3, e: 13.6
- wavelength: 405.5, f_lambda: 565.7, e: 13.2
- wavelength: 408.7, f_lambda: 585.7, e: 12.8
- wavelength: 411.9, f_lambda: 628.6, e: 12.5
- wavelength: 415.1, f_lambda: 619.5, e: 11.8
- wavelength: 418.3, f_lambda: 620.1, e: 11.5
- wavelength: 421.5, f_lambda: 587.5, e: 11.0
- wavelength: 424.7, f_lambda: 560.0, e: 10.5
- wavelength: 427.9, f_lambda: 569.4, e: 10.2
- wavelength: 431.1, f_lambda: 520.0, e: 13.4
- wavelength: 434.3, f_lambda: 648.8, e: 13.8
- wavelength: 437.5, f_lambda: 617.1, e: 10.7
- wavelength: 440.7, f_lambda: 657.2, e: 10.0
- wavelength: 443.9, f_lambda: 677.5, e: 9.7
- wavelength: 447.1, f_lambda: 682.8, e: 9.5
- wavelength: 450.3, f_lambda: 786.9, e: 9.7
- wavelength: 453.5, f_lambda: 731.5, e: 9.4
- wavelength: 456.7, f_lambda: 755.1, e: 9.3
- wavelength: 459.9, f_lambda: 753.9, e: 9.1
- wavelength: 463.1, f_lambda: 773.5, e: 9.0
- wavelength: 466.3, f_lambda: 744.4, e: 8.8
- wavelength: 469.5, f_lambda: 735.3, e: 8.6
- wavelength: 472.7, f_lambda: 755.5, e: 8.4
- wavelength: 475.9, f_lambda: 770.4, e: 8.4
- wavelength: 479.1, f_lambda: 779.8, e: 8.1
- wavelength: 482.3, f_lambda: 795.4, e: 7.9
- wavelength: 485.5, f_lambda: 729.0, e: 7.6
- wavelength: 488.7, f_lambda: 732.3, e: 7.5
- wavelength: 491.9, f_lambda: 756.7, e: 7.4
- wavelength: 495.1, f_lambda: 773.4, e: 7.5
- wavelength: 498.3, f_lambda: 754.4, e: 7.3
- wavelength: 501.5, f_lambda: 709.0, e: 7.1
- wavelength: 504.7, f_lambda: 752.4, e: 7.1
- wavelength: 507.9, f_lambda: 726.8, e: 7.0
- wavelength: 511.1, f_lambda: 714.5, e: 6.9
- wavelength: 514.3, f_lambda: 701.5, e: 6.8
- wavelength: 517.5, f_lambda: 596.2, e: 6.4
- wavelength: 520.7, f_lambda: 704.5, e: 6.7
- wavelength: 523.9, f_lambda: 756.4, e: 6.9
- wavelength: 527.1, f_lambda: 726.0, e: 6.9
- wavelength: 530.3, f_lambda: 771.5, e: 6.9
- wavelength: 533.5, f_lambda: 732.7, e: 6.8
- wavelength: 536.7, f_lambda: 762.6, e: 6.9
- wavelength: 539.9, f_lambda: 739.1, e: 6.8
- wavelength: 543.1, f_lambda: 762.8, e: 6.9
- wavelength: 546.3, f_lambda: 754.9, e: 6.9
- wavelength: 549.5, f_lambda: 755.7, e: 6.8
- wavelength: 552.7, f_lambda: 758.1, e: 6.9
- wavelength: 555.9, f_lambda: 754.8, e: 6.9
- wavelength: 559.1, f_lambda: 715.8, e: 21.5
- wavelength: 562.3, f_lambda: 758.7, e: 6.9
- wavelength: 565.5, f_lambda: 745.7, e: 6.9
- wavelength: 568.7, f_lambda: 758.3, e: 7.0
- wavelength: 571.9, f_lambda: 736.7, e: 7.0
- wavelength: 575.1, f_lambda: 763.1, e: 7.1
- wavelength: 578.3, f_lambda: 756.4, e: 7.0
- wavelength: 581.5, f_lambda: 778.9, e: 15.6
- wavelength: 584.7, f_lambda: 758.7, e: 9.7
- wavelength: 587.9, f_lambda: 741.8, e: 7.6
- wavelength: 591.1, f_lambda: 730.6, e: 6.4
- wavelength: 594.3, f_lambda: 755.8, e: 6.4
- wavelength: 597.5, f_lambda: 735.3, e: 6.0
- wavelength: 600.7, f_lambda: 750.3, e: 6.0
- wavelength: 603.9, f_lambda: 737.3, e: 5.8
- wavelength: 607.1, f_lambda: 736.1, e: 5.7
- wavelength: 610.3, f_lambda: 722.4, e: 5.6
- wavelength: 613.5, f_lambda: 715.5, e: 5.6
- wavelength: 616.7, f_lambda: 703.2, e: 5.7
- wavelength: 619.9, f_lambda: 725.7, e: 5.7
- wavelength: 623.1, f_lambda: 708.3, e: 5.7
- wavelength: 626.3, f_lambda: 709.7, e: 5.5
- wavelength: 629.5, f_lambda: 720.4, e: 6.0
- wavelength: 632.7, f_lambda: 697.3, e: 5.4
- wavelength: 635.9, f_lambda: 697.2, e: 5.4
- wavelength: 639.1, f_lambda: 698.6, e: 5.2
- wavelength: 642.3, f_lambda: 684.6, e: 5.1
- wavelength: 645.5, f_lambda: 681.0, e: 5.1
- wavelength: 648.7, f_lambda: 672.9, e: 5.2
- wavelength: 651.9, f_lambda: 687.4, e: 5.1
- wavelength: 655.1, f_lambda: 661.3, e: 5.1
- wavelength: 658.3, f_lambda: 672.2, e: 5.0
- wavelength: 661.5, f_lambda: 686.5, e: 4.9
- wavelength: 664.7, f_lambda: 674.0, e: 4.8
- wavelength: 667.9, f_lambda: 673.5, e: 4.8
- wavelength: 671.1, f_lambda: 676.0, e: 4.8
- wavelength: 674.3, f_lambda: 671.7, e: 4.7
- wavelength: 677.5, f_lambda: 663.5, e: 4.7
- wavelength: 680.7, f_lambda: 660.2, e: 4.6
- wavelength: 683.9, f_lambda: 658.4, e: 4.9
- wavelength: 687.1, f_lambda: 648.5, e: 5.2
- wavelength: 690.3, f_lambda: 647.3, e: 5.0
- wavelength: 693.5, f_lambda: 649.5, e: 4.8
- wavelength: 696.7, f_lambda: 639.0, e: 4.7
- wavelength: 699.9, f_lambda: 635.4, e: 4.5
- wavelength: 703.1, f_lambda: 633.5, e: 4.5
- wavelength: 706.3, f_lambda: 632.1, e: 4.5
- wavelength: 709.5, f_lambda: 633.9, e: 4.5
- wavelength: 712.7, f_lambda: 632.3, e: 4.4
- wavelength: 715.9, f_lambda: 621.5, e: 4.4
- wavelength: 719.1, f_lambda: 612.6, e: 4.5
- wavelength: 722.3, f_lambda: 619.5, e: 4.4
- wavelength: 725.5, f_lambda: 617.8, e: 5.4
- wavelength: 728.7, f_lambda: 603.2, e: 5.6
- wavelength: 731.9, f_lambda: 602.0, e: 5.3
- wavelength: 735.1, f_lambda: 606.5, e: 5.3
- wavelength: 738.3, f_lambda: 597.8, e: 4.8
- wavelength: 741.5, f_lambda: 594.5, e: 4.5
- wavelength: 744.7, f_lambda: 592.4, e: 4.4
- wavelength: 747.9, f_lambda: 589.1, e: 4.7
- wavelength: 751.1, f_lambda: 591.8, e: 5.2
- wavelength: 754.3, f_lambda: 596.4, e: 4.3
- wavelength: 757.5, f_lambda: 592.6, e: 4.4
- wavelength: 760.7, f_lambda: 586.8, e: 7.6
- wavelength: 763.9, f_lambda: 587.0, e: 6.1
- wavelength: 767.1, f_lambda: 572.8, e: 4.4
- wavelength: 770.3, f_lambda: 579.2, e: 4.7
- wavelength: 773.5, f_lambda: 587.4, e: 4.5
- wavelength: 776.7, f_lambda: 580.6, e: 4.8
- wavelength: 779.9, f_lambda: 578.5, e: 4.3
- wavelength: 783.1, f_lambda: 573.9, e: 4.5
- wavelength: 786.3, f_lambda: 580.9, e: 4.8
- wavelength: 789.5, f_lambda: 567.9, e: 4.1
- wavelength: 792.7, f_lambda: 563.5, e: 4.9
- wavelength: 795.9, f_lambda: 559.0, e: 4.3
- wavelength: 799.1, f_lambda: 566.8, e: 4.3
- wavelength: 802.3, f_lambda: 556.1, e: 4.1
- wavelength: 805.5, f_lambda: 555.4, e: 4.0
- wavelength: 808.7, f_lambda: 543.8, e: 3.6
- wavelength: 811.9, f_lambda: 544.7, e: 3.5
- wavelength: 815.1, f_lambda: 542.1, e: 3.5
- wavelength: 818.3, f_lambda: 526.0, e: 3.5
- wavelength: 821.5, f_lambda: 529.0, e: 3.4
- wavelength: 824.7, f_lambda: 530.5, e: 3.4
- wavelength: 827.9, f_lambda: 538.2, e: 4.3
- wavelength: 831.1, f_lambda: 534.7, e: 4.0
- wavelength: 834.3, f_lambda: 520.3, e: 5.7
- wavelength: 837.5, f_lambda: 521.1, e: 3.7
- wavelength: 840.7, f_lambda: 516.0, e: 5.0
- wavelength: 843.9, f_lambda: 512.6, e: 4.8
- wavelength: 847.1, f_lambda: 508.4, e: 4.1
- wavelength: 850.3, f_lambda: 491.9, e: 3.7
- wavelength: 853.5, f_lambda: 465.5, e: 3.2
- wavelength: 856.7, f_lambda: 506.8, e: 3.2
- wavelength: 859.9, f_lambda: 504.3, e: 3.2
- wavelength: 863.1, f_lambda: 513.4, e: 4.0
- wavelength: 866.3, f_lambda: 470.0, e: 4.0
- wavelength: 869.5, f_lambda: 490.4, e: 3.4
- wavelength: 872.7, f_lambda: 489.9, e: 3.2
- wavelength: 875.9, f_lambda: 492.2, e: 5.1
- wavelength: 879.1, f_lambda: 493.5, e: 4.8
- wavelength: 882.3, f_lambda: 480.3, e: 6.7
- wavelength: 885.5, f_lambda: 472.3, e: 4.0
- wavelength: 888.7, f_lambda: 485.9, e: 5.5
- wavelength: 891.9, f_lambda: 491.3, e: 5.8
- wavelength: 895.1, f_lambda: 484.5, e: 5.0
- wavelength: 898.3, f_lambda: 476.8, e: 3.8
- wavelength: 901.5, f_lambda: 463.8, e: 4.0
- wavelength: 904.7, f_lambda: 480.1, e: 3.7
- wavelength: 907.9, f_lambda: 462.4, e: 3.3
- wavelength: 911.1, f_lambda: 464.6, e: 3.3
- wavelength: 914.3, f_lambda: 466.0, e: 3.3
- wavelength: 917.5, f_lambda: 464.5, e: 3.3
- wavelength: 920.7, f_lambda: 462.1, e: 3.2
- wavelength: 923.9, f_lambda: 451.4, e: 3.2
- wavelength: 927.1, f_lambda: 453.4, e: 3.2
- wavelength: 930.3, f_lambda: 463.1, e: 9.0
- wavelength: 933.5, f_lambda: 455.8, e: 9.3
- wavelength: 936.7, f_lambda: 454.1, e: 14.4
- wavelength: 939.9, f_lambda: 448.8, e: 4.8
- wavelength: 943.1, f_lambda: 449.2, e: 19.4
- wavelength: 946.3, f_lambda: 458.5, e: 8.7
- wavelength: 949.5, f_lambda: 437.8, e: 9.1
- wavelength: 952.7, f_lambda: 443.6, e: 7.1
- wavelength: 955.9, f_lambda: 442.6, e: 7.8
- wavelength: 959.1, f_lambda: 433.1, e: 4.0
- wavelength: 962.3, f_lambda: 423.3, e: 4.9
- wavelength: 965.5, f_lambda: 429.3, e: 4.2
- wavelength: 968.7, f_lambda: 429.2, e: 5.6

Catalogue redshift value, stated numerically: 0.000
